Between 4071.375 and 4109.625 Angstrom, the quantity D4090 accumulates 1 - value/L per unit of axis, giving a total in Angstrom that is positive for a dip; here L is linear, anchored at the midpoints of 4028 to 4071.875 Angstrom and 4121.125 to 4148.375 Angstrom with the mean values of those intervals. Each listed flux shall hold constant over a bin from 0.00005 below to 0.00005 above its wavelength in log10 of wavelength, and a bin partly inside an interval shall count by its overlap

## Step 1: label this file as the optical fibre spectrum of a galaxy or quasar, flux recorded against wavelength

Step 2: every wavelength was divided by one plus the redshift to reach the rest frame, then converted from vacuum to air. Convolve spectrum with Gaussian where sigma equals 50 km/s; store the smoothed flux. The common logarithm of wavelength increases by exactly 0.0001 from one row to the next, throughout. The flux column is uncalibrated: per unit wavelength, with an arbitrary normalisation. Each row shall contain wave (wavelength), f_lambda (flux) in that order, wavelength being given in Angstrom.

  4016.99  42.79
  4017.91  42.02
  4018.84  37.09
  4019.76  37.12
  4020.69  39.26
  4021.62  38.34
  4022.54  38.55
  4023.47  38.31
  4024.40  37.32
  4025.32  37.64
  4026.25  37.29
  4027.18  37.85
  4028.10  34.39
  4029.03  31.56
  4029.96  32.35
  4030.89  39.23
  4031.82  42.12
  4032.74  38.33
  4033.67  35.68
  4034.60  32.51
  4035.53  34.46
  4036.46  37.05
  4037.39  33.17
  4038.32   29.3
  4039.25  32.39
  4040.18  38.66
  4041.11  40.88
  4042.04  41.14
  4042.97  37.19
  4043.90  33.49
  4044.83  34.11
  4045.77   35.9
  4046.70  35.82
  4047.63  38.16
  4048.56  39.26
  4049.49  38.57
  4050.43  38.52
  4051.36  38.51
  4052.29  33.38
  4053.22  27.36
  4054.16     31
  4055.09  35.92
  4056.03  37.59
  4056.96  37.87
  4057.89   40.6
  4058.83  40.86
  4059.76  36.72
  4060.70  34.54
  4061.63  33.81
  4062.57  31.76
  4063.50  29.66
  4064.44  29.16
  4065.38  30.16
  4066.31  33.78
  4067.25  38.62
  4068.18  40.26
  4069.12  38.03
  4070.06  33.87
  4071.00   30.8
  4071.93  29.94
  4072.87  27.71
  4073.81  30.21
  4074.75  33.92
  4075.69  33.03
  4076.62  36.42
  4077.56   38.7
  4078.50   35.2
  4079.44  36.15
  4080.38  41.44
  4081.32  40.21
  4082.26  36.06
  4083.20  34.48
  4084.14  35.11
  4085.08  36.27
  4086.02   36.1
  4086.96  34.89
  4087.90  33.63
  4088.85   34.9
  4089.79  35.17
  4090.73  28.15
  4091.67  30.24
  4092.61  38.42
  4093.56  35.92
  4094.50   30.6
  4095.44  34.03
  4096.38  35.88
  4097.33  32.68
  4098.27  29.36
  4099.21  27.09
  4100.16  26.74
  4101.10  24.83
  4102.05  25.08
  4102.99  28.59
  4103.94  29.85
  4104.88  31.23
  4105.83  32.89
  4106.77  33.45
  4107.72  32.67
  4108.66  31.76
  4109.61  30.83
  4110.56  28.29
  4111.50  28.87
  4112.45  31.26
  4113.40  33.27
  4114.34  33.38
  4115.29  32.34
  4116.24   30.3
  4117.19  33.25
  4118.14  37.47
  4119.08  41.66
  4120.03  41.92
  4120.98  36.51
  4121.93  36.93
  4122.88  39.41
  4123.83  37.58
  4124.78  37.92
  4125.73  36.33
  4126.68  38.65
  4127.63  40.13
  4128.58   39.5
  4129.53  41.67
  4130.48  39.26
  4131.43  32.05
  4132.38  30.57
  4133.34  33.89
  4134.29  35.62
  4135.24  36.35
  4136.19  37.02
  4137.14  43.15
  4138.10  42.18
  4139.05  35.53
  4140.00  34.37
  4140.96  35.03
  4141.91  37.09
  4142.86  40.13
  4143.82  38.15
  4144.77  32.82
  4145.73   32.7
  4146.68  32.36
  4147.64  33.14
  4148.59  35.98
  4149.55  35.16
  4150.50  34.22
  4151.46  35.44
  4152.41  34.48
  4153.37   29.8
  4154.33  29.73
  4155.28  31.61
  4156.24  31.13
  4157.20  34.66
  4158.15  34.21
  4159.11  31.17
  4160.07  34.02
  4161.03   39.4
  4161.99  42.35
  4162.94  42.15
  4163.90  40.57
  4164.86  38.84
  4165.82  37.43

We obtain 3.3 Angstrom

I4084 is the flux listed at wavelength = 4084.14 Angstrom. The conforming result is 35.11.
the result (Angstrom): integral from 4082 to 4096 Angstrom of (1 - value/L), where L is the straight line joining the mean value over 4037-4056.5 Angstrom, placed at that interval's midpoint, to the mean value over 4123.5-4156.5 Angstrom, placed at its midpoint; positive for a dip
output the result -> 0.6 Angstrom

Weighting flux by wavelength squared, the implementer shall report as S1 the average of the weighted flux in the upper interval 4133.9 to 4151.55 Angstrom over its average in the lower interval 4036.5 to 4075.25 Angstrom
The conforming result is 1.08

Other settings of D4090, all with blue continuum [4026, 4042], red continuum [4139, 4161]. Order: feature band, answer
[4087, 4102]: 1.4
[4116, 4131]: -1.6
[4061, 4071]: 0.4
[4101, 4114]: 1.6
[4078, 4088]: -0.4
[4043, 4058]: -0.1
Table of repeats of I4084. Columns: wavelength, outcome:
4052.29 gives 33.38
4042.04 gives 41.14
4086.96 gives 34.89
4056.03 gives 37.59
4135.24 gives 36.35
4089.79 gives 35.17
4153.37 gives 29.8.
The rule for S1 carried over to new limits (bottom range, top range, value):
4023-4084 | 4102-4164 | 1.03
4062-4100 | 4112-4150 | 1.10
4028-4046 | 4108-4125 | 1.01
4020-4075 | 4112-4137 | 1.07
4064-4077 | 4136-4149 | 1.13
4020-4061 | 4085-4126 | 0.94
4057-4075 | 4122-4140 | 1.14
